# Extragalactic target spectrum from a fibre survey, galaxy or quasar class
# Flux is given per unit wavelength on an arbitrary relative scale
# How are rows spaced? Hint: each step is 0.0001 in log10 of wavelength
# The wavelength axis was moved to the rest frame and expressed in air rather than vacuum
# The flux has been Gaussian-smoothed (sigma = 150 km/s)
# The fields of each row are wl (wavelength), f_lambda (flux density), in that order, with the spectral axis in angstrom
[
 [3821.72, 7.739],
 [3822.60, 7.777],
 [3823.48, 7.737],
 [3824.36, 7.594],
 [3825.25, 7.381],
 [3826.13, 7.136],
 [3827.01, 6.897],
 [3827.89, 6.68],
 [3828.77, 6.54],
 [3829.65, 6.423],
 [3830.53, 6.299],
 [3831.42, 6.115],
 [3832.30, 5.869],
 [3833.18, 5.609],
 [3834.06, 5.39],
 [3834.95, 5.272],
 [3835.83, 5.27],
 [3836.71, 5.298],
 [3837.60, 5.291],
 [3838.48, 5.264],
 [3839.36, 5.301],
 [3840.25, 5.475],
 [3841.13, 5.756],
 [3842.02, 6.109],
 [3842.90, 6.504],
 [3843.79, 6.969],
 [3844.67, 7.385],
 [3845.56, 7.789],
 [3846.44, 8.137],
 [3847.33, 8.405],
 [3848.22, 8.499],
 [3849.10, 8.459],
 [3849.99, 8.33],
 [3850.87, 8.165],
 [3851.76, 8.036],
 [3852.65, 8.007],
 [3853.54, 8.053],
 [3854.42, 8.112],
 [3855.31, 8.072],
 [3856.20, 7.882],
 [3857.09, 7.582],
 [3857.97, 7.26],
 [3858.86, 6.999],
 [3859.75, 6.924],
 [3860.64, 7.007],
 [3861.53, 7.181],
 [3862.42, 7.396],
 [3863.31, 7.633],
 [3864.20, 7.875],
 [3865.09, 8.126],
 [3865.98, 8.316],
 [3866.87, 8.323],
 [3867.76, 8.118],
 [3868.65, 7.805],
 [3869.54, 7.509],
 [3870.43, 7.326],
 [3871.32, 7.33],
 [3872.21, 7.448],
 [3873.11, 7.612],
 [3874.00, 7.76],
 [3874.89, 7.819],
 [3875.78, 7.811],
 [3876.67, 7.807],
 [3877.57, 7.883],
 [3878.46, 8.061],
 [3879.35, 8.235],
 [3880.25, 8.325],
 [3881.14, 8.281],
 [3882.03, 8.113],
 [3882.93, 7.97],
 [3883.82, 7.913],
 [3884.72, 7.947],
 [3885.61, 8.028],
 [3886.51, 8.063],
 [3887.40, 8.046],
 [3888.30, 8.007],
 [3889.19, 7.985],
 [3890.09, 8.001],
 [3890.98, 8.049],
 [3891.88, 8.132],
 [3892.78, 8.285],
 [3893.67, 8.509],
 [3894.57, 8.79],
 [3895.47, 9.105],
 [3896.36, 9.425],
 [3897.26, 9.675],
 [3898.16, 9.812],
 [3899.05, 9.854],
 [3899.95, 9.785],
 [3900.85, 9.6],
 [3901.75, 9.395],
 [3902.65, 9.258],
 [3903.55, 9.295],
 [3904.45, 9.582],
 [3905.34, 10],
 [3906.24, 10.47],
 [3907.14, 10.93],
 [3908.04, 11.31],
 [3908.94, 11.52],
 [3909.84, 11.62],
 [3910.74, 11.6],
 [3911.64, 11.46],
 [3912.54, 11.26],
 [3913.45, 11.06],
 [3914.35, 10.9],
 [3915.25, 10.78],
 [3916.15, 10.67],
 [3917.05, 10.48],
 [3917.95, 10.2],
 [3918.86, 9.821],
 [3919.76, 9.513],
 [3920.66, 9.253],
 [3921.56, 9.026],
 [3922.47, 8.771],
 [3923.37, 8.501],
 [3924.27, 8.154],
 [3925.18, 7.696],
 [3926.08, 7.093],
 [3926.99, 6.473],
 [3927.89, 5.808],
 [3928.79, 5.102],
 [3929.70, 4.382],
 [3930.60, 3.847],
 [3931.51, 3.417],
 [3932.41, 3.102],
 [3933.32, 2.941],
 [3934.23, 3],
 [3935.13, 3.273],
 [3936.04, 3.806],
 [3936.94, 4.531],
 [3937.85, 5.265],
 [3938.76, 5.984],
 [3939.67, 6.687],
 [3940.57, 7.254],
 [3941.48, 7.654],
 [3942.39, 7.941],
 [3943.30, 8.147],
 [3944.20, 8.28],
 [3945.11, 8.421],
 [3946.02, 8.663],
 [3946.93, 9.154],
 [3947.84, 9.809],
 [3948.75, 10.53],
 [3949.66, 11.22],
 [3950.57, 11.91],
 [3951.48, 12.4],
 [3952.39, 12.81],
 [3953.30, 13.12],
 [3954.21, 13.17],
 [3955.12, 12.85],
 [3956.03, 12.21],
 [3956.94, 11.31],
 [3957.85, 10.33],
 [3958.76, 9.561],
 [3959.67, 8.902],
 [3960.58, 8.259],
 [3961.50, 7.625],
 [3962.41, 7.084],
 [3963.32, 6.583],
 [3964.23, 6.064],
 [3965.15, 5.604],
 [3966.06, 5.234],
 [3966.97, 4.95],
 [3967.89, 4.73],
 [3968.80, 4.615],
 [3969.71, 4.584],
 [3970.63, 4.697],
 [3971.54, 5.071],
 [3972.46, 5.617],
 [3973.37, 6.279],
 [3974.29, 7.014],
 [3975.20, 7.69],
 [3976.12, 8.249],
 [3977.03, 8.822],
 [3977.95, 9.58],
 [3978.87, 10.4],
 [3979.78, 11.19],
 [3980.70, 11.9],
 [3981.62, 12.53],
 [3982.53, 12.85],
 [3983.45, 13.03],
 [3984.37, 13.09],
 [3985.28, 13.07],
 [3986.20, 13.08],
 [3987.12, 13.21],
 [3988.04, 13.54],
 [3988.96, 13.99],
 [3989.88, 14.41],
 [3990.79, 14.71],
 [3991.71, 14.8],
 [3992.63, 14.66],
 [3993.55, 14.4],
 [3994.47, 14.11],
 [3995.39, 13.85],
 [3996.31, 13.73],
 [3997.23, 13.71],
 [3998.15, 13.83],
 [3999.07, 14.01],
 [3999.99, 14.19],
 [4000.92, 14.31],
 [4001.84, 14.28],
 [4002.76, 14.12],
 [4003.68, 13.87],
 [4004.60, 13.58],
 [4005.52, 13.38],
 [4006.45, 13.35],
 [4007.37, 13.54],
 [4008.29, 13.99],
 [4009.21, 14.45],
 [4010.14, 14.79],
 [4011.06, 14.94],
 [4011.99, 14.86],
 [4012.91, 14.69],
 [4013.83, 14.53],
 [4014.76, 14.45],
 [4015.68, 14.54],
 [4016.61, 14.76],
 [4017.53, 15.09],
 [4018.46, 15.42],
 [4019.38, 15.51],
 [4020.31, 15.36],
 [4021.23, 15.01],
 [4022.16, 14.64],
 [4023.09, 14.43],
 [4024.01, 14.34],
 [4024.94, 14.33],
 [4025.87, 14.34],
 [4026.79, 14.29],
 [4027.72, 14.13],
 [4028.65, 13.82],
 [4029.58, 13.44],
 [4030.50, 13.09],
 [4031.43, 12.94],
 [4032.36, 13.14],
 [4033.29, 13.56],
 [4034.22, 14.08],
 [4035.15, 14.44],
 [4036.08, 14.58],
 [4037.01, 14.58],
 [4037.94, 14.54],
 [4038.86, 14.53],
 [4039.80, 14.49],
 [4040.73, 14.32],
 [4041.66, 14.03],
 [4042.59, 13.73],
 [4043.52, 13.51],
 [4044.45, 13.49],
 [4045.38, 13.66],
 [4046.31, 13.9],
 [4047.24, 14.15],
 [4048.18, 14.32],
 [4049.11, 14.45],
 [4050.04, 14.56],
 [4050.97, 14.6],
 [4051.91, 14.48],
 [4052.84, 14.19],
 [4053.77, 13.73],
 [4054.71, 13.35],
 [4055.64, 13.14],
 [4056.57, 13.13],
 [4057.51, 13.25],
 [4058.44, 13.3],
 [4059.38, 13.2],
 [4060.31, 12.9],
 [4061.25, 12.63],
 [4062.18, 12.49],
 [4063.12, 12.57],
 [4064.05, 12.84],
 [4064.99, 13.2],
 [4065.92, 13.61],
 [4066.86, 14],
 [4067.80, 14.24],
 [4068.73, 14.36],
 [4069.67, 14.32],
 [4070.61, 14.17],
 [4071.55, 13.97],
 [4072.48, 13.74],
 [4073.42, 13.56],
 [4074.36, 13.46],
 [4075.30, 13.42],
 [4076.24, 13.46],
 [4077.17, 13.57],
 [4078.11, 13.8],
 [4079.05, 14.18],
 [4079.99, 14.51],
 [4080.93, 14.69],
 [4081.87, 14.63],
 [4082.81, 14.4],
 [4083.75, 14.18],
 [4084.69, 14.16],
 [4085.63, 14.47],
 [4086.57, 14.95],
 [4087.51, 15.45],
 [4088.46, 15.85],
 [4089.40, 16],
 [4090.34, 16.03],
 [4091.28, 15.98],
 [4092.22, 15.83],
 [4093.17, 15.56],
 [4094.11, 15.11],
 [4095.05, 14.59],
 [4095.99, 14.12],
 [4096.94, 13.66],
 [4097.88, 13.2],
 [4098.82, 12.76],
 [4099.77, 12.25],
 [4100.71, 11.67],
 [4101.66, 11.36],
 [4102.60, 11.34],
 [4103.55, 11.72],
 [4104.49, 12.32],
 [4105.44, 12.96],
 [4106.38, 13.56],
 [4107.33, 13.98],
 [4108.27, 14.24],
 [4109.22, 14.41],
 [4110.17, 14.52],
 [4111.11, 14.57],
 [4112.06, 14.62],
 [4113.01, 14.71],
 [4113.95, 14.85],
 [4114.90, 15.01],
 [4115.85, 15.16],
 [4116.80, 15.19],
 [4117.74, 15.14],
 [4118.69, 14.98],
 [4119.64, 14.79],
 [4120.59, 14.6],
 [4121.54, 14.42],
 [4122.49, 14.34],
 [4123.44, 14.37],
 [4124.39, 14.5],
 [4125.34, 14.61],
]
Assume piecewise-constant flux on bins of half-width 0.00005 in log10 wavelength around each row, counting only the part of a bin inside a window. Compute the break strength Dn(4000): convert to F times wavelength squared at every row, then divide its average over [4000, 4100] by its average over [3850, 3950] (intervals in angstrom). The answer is 1.87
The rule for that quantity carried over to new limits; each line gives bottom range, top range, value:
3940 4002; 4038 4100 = 1.42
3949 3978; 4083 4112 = 1.79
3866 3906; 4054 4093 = 1.83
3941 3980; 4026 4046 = 1.69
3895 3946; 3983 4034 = 1.79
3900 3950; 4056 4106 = 1.81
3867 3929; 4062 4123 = 1.75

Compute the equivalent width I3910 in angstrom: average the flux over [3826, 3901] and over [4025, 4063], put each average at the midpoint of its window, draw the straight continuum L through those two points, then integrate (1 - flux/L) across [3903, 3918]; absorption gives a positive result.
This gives -2.6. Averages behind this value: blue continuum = 7.57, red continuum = 13.8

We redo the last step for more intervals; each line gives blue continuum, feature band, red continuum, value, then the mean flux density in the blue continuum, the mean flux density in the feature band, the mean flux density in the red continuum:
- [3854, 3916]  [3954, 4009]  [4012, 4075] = 5.10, 8.7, 10.9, 14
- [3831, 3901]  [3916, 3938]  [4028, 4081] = 6.96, 7.64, 6.52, 13.8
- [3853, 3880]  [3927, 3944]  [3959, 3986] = 5.98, 7.71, 5.21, 8.18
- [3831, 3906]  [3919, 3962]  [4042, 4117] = 8.17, 7.77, 8.04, 13.9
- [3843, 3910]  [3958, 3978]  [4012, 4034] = 8.96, 8.36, 6.67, 14.3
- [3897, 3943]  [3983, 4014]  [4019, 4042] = -3.79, 8.2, 14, 14.2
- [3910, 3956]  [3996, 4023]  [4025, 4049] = -4.06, 8.4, 14.4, 14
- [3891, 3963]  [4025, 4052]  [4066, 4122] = -3.59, 8.81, 14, 14.2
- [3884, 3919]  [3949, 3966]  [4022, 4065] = 1.97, 9.65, 9.95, 13.8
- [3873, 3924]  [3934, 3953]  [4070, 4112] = 4.29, 9.23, 8.04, 14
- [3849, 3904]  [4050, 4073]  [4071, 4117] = -0.63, 8.16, 13.6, 14.1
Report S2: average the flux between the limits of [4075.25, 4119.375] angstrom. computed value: 14.2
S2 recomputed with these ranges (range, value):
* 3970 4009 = 12.1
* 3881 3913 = 9.32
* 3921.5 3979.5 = 7.52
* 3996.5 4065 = 14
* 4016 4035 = 14.3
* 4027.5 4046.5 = 13.9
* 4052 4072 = 13.5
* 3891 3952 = 8.5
